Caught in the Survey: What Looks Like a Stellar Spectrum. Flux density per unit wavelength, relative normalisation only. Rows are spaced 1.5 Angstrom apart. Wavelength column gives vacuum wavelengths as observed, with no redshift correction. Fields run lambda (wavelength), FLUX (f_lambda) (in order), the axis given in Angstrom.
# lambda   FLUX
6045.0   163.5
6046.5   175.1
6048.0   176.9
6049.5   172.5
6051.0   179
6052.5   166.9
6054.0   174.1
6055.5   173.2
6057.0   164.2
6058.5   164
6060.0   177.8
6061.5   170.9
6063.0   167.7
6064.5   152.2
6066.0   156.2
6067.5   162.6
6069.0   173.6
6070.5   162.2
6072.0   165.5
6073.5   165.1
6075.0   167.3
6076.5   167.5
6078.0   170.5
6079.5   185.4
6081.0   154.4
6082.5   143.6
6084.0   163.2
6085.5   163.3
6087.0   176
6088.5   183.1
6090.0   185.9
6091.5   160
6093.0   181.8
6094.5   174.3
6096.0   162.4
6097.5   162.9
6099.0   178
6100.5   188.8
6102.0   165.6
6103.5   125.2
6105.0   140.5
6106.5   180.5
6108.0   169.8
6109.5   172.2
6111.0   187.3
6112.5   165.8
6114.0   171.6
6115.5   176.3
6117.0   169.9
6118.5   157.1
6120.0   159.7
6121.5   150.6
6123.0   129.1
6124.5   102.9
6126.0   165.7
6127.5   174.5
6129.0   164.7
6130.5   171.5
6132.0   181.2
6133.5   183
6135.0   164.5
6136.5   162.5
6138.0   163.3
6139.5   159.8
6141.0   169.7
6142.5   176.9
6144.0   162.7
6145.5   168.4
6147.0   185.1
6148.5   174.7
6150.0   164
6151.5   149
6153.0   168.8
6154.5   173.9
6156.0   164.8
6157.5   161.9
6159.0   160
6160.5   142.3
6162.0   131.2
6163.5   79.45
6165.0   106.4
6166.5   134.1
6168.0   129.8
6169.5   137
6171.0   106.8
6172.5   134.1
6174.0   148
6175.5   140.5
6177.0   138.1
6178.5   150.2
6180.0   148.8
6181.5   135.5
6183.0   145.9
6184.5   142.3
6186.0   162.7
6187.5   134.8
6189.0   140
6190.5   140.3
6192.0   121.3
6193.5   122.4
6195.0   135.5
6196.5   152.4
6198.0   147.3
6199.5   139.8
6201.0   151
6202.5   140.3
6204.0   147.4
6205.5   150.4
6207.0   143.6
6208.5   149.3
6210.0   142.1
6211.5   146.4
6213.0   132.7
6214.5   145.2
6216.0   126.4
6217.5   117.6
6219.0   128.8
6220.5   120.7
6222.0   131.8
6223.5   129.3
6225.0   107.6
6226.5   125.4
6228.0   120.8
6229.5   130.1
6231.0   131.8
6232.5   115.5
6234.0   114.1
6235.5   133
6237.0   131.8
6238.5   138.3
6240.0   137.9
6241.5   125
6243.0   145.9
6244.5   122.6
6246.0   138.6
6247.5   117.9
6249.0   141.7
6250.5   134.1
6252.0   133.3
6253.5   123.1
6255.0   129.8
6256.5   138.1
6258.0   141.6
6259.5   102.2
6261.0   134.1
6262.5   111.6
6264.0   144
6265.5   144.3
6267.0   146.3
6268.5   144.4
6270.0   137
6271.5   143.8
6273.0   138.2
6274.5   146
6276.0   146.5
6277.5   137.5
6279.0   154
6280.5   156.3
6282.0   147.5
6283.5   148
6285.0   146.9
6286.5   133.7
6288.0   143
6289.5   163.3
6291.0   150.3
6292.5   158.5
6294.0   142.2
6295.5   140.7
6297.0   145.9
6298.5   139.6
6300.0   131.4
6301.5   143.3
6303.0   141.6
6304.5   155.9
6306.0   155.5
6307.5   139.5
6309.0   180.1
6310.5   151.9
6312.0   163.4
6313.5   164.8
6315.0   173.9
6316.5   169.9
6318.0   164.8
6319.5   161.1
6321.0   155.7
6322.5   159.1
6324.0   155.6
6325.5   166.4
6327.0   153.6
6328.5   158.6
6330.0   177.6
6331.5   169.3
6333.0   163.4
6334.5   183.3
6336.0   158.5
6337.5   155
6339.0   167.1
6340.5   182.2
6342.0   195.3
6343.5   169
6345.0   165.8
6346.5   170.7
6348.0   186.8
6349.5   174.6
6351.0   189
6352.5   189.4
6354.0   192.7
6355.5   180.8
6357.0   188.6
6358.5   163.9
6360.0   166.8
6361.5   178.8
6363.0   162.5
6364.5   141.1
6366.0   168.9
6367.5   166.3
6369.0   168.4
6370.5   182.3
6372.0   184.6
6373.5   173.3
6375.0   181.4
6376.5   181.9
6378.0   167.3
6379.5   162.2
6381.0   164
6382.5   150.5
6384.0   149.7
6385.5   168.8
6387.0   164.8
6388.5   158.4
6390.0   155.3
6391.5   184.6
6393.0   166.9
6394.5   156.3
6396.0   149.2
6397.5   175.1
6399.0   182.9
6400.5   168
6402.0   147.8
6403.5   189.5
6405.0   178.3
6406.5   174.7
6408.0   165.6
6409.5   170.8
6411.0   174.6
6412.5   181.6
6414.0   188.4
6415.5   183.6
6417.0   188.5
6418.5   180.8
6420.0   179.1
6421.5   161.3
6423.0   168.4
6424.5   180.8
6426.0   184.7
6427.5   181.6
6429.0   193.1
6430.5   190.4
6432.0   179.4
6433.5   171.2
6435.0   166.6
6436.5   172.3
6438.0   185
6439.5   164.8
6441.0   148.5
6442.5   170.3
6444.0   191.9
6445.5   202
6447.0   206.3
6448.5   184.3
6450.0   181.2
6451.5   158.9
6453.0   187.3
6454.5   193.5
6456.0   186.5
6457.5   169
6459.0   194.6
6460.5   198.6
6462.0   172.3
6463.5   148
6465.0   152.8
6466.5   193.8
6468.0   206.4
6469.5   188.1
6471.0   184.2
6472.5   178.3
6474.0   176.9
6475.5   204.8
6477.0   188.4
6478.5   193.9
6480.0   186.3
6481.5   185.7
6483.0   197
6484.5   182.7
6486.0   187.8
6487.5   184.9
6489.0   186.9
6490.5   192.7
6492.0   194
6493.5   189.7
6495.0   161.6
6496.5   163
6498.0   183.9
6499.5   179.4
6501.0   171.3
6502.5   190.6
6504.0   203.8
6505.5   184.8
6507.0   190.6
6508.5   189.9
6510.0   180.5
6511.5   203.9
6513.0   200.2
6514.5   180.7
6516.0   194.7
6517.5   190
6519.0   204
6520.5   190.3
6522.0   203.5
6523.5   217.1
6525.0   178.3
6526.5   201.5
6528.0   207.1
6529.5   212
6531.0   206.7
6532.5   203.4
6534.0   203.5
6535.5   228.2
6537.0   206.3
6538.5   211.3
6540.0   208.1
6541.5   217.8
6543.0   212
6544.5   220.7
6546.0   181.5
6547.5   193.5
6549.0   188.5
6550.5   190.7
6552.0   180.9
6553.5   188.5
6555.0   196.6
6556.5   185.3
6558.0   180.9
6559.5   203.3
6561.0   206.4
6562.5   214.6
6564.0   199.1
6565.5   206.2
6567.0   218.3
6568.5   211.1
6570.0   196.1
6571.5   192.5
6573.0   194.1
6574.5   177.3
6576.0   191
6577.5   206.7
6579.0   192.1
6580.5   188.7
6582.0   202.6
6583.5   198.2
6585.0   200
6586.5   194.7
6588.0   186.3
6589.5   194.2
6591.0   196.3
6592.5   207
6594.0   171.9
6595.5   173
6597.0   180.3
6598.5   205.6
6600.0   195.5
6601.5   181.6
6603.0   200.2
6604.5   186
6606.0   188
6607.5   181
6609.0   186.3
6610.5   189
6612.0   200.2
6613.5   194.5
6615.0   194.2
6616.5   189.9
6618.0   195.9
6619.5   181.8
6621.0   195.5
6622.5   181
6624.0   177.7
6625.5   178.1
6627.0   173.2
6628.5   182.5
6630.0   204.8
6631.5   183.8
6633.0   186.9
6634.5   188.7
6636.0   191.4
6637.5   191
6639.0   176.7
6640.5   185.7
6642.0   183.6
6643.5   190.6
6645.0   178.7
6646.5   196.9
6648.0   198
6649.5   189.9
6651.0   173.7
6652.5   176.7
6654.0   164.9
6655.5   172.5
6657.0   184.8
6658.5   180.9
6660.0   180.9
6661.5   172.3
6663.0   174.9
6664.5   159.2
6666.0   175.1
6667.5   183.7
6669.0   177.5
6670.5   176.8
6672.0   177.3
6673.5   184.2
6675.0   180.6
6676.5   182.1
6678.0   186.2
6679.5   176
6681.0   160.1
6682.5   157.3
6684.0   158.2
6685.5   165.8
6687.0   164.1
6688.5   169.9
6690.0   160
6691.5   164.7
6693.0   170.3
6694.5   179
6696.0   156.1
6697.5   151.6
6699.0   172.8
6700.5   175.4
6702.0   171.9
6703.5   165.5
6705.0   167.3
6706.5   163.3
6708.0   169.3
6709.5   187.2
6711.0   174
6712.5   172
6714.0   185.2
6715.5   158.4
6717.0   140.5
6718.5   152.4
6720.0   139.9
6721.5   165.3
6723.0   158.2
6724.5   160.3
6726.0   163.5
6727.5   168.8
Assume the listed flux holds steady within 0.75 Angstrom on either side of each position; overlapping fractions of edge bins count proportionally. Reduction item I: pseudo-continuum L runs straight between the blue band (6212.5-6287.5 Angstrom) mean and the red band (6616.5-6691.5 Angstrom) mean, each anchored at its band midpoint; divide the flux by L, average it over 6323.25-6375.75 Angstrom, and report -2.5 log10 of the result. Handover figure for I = -0.19 mag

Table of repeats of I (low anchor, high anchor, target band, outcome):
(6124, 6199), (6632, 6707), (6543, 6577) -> -0.16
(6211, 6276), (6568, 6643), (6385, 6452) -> -0.10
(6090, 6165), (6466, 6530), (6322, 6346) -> 0.06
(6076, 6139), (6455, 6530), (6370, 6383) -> 0.06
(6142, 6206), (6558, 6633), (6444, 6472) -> -0.04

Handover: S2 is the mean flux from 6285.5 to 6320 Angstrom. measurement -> 153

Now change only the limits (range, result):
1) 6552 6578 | 198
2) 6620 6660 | 184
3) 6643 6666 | 179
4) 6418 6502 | 182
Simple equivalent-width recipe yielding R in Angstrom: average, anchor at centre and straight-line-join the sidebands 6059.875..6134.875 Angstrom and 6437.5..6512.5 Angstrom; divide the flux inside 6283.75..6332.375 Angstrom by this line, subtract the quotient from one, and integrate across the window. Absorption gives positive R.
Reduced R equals 5.8 Angstrom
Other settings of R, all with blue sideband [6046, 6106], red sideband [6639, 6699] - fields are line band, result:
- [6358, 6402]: 1.2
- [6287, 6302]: 2.2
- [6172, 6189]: 2.5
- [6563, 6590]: -3.7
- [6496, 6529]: -3.6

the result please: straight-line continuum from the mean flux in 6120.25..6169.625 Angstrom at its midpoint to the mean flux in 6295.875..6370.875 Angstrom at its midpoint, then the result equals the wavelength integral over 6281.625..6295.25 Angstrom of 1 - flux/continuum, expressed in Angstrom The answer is 1.3 Angstrom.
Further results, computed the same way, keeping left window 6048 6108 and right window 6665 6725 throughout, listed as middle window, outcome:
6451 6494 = -4.35 Angstrom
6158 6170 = 2.83 Angstrom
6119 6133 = 0.96 Angstrom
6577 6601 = -3.54 Angstrom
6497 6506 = -0.91 Angstrom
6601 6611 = -1.15 Angstrom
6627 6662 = -3.27 Angstrom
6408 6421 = -0.90 Angstrom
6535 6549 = -3.26 Angstrom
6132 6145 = -0.08 Angstrom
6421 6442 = -0.87 Angstrom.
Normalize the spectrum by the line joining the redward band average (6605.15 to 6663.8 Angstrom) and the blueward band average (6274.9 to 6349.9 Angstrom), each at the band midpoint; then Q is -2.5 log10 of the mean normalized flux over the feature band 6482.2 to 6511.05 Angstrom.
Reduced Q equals -0.07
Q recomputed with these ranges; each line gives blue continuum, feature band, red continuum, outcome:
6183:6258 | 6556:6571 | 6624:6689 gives -0.19 mag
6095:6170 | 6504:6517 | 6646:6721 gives -0.14 mag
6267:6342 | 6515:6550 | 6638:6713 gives -0.21 mag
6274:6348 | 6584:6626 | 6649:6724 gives -0.14 mag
